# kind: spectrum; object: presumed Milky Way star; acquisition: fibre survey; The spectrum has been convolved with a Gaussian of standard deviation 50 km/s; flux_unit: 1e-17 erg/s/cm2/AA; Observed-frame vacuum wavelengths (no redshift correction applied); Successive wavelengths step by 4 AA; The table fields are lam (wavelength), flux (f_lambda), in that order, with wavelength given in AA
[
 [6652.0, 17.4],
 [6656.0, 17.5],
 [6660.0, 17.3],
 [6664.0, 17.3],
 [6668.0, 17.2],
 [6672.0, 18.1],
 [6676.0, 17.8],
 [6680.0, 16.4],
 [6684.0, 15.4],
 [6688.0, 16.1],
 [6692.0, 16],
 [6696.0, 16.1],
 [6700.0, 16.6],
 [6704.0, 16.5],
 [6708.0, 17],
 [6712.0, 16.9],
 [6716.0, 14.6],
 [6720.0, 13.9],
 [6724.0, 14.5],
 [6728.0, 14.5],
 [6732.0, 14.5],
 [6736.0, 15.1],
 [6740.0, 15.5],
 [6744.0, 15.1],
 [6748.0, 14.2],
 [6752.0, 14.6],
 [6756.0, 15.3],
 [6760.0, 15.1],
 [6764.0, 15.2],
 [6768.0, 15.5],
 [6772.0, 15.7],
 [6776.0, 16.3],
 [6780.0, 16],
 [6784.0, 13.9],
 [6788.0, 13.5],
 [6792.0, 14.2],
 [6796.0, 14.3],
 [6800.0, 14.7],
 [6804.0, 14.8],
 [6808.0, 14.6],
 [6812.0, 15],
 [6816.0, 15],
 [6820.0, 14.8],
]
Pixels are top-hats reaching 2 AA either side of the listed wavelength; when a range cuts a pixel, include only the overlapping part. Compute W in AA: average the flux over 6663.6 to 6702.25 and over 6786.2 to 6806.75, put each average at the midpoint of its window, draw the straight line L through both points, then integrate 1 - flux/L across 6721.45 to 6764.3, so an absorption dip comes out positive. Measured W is 1.6 AA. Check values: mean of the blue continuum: 16.7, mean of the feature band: 14.8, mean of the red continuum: 14.3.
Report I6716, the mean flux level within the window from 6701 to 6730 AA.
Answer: 15.5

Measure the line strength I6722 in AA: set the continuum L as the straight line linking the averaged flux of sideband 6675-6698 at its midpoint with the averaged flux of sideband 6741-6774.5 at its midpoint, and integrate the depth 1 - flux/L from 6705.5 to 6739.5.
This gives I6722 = 1.1 AA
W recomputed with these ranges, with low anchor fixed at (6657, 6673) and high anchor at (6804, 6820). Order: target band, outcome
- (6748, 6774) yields 0.98 AA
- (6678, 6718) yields 1.65 AA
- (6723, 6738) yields 1.50 AA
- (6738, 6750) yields 0.83 AA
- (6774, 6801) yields 1.03 AA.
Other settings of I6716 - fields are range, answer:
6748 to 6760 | 14.8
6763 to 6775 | 15.6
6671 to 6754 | 15.7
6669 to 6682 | 17.4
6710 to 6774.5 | 15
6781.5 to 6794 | 14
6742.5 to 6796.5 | 14.9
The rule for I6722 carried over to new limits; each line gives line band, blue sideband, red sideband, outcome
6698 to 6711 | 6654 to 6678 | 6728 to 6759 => -0.4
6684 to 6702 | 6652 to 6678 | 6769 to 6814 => 0.9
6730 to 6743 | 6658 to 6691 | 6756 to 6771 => 0.6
